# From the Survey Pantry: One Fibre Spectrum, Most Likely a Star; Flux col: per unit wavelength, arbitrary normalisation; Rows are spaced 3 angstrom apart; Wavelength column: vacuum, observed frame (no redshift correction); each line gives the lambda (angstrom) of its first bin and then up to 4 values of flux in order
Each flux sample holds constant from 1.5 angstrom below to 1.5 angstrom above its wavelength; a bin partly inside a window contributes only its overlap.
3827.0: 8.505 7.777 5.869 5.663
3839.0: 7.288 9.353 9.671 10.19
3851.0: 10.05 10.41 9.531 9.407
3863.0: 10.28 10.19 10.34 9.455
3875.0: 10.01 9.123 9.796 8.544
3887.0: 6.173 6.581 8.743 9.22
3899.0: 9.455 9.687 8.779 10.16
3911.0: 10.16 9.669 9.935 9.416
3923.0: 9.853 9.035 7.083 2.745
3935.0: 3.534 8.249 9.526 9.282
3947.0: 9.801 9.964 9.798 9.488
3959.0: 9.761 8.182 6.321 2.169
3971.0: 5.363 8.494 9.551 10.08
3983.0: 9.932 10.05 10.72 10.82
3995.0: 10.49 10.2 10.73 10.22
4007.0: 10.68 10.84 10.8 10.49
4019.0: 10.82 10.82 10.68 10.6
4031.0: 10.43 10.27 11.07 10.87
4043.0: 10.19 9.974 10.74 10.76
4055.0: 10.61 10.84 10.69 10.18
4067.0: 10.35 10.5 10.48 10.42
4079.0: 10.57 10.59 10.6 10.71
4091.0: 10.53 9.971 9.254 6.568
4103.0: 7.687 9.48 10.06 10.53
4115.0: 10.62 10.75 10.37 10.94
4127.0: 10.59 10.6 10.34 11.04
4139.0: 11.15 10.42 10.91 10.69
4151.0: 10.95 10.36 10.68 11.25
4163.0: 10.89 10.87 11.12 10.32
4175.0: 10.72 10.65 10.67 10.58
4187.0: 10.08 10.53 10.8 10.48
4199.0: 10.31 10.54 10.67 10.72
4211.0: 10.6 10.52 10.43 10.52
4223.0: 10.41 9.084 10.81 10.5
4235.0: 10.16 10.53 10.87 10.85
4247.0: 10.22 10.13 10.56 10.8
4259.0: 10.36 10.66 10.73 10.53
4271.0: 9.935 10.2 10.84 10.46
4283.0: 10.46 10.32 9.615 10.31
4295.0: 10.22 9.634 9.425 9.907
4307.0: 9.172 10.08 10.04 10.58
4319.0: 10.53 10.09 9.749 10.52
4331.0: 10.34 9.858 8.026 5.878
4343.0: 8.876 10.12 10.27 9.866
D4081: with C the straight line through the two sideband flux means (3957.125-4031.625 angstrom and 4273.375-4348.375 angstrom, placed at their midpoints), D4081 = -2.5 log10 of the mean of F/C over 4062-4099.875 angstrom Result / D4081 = -0.06 mag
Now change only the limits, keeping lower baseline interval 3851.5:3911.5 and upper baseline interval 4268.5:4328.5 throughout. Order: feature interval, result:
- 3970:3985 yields 0.08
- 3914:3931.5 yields 0.07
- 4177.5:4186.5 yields -0.07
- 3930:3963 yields 0.15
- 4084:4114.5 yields 0.02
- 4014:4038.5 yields -0.12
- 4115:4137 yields -0.09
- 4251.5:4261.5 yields -0.06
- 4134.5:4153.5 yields -0.11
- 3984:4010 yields -0.11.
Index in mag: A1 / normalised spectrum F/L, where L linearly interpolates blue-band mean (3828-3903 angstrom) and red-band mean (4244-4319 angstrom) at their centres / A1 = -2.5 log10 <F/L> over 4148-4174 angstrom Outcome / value -0.10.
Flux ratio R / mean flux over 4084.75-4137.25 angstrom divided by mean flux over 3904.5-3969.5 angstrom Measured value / 1.2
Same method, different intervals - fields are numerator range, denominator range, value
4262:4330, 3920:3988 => 1.25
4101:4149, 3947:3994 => 1.18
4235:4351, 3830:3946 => 1.15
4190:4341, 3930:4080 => 1.06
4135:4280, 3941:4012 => 1.14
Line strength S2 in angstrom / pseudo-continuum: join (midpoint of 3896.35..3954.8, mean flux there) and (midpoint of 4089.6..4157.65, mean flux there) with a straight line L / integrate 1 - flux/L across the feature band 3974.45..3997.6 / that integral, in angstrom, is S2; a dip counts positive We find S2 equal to -2.4 angstrom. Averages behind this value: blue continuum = 8.76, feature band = 10.2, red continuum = 10.2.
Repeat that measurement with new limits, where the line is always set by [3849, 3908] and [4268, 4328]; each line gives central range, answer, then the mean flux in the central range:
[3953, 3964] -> 0.4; 9.1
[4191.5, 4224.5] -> -2.1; 10.5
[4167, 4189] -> -1.6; 10.6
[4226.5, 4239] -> -0.5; 10.4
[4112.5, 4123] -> -0.9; 10.6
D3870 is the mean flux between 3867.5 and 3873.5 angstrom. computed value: 9.9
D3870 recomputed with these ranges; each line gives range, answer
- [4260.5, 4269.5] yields 10.6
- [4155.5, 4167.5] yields 10.9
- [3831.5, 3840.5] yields 6.27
